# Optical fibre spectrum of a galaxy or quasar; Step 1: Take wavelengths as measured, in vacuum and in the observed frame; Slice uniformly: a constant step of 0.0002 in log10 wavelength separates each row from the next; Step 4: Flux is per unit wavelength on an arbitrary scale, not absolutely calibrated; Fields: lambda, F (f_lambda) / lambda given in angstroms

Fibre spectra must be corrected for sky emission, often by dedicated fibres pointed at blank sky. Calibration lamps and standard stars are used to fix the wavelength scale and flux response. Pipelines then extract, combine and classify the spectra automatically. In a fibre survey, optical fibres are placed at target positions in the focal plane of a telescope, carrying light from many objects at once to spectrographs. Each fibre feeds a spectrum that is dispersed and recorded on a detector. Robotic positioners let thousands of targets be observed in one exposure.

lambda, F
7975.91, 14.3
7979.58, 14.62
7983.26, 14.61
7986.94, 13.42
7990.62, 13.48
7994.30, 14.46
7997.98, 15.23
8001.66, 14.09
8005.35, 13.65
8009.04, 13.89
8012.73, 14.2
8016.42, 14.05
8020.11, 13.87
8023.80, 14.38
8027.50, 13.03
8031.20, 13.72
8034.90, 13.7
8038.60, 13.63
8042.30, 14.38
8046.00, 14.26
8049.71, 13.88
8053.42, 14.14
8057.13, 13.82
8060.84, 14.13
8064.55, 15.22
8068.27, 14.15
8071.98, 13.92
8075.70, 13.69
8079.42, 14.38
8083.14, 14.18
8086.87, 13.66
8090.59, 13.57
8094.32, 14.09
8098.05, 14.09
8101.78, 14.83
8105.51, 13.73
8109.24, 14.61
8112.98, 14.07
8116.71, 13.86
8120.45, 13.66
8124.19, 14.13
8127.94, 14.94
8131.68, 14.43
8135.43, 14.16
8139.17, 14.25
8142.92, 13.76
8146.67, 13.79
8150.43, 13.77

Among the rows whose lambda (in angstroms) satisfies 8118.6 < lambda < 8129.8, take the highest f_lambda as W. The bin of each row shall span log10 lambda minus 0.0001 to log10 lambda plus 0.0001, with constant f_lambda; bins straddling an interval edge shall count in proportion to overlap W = 14.94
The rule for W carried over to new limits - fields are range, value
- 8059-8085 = 15.22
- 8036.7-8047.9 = 14.38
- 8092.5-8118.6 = 14.83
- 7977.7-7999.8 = 15.23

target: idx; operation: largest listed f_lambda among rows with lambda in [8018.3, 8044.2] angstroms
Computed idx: 14.38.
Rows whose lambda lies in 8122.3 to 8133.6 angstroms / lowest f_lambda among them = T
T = 14.13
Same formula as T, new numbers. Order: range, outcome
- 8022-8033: 13.03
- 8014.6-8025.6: 13.87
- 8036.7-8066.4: 13.63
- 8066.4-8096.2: 13.57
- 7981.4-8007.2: 13.42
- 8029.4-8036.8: 13.7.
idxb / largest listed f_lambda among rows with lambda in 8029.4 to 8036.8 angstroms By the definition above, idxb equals 13.72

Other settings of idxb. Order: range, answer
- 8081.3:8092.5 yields 14.18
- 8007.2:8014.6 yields 14.2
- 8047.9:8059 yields 14.14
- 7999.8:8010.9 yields 14.09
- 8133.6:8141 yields 14.25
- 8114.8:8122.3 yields 13.86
